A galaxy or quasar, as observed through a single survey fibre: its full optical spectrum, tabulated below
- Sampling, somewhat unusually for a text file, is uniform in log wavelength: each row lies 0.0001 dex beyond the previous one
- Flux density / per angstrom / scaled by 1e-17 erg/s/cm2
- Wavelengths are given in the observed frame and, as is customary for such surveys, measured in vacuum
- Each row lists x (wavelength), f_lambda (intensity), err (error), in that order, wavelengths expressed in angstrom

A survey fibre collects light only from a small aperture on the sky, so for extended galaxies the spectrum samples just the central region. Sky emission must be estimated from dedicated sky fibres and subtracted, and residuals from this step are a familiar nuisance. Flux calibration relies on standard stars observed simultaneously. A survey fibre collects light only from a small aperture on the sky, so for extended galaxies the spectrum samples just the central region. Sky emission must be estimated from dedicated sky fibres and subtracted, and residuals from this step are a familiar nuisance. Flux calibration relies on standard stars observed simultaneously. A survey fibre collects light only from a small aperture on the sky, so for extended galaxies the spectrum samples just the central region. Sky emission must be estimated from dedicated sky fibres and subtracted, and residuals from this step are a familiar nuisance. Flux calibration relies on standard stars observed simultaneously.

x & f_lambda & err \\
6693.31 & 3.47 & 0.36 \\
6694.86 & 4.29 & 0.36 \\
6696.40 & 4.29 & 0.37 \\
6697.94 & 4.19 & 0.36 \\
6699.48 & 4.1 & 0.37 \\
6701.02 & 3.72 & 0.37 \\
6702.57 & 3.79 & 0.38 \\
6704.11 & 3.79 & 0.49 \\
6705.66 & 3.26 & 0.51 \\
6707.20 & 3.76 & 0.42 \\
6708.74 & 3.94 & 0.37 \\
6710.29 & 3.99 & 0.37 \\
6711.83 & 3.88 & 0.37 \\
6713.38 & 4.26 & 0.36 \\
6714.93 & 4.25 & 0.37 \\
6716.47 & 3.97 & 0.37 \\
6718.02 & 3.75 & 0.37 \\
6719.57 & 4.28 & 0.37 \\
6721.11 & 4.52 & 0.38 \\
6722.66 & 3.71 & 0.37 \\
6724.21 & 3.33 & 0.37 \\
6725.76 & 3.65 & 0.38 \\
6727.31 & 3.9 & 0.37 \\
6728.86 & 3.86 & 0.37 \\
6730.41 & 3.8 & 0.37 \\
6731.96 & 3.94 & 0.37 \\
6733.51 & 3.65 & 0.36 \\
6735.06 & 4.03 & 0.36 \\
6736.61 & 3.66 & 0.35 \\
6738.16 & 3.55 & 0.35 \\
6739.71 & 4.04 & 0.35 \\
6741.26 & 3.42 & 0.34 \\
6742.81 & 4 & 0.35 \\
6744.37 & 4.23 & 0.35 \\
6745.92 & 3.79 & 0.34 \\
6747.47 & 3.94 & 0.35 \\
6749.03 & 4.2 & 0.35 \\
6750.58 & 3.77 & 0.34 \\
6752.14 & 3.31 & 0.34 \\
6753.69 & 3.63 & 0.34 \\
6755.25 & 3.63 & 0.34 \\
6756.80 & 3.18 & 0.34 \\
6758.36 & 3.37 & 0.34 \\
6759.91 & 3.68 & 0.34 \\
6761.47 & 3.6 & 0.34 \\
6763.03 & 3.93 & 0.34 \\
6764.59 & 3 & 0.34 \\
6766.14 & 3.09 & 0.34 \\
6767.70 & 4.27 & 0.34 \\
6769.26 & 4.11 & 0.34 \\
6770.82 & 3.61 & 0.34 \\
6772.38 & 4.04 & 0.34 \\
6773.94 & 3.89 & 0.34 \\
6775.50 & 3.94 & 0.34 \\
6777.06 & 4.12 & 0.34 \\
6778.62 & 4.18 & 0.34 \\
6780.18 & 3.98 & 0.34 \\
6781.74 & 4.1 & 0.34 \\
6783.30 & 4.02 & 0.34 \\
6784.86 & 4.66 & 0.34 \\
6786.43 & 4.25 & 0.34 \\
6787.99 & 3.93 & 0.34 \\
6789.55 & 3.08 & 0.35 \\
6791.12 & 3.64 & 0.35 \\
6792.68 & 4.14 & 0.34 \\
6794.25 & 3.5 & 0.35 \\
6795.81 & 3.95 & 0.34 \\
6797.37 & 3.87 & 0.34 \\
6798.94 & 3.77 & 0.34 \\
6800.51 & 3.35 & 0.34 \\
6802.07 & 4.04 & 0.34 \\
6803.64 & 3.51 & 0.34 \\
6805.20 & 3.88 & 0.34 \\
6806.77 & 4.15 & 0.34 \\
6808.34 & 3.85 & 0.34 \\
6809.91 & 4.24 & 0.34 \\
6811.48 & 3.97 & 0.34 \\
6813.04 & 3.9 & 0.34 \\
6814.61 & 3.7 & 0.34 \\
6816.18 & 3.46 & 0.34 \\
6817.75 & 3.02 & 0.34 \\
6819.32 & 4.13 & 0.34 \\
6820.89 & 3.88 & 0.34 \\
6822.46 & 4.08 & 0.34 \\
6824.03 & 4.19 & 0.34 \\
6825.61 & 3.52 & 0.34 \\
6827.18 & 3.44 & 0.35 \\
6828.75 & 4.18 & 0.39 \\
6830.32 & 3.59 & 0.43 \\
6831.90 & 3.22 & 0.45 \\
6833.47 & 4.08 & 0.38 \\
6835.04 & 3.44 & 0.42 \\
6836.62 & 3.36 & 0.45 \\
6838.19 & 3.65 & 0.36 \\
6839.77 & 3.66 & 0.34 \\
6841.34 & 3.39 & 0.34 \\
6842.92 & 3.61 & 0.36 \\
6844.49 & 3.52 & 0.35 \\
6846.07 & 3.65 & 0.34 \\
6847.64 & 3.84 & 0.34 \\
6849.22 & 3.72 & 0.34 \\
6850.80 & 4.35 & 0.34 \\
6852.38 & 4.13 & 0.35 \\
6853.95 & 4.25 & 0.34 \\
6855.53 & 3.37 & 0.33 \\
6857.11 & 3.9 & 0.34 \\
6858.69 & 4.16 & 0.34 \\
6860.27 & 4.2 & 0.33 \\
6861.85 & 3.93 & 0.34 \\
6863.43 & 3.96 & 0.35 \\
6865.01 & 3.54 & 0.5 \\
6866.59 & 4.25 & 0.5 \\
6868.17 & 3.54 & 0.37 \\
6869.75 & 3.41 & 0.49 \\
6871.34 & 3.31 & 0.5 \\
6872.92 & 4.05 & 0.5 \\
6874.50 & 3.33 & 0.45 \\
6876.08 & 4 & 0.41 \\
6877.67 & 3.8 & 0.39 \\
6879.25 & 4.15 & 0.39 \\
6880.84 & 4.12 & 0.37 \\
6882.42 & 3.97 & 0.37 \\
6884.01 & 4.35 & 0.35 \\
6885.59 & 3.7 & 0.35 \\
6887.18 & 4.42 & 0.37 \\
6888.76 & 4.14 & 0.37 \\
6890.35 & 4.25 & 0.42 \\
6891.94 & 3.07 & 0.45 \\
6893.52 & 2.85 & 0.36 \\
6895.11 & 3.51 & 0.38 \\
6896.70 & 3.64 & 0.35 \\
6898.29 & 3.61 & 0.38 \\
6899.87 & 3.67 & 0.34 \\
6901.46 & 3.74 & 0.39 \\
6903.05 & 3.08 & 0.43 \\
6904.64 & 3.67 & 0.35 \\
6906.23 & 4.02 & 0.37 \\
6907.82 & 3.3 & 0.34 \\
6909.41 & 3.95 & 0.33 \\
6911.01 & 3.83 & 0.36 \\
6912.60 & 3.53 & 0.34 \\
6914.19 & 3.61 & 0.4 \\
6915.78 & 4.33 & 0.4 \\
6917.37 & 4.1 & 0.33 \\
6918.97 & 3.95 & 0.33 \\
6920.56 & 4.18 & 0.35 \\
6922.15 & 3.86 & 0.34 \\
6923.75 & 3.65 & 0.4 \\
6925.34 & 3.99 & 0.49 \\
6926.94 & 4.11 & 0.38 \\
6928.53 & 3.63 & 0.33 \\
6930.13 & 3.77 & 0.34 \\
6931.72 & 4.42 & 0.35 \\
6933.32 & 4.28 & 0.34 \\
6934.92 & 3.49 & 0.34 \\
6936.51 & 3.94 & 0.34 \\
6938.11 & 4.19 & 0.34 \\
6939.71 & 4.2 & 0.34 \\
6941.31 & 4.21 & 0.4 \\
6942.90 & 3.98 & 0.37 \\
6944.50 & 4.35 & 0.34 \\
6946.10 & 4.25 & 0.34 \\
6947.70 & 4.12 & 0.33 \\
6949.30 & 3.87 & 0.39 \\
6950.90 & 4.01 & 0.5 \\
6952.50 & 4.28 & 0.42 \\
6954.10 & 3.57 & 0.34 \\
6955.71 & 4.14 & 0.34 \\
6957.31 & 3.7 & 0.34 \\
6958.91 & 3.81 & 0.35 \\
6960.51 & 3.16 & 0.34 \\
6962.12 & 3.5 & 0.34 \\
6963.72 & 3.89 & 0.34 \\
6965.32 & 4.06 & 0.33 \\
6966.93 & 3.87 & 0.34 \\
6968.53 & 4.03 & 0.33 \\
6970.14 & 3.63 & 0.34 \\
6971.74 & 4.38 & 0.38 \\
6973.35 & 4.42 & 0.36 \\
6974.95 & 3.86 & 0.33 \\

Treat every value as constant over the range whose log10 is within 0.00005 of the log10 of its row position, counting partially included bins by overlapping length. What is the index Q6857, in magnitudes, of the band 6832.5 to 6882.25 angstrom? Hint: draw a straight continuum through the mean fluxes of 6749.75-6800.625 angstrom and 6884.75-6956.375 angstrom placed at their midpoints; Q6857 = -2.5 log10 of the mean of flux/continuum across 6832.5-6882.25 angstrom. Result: 0.01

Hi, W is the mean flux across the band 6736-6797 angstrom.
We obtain 3.81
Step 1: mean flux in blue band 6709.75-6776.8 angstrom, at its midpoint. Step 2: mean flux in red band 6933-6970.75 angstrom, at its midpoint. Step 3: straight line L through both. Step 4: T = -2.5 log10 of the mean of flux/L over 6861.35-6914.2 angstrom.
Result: 0.043 mag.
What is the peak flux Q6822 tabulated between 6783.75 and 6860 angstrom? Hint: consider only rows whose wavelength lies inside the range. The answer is 4.66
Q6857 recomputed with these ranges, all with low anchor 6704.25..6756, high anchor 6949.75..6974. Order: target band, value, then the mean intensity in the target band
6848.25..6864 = -0.03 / 3.99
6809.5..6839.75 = 0.04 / 3.73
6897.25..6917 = 0.05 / 3.7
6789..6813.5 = 0.01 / 3.81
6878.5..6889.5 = -0.07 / 4.12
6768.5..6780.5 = -0.04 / 3.98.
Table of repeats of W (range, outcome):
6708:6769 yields 3.8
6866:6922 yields 3.78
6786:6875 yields 3.77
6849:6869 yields 3.95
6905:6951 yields 3.97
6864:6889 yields 3.88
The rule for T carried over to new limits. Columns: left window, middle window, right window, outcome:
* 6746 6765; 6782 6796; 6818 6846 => -0.08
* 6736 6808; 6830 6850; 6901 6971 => 0.07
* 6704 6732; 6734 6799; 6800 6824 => 0.01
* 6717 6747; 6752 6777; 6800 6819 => 0.04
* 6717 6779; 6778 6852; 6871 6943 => 0.00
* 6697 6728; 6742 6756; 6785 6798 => 0.01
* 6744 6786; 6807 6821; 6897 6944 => 0.01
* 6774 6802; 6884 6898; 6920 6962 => 0.06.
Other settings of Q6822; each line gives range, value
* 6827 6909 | 4.42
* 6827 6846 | 4.18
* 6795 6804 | 4.04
